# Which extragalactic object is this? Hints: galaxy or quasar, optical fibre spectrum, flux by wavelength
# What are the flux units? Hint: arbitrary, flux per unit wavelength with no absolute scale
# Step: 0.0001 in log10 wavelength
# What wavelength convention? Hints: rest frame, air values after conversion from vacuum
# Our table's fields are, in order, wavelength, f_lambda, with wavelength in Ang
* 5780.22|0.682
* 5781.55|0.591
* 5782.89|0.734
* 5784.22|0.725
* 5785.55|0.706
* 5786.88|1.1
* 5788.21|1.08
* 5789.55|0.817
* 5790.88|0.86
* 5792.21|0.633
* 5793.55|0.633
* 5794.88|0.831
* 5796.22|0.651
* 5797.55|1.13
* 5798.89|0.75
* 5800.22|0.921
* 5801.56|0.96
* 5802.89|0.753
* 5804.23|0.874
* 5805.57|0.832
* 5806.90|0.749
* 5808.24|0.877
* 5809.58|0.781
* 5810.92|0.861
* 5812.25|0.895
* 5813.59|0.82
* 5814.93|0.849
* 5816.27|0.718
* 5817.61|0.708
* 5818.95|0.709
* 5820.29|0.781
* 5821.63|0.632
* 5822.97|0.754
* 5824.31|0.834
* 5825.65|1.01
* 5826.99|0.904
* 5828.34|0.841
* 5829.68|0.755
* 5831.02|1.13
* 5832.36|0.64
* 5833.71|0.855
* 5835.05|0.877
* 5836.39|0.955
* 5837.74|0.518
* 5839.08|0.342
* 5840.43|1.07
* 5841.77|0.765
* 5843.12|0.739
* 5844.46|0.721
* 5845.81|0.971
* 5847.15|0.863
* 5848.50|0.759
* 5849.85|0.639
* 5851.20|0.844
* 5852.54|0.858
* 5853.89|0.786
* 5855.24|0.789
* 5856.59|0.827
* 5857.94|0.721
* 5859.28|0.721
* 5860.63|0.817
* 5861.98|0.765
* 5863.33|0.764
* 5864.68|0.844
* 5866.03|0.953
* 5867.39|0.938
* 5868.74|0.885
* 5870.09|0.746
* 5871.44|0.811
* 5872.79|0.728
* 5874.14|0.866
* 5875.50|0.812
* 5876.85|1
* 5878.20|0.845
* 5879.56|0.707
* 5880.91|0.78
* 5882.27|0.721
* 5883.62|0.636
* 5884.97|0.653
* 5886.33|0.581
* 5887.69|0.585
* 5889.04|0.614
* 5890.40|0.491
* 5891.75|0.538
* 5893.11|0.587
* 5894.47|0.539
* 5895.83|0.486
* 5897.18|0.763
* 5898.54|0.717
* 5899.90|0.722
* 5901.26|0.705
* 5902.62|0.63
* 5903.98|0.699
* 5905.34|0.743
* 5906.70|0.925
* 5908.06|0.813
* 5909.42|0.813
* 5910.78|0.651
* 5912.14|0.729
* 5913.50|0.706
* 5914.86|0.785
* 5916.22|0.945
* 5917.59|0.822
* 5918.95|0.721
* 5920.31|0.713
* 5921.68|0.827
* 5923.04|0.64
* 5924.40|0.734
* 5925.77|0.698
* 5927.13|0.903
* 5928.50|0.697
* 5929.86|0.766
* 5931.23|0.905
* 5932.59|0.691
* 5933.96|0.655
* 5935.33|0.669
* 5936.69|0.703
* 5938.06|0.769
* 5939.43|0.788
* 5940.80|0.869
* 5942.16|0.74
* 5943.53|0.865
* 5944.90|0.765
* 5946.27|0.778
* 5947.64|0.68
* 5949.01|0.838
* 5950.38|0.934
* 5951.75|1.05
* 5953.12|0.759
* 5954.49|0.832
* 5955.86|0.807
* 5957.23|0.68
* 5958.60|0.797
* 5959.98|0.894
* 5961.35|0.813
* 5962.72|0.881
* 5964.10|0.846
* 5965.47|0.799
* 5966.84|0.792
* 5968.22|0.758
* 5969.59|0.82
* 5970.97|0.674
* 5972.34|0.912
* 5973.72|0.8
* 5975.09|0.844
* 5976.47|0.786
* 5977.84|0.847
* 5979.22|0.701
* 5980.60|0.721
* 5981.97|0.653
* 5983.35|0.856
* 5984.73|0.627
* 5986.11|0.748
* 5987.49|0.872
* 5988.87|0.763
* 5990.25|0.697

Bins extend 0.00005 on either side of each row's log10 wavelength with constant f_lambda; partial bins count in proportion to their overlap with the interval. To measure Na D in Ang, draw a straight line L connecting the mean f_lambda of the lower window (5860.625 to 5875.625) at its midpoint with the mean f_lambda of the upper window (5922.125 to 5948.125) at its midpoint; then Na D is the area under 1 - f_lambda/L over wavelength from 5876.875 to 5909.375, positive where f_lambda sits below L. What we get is 4.79 Ang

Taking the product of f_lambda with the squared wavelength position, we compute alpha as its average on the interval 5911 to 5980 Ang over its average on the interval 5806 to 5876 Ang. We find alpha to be 1.0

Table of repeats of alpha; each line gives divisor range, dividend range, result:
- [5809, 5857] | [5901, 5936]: 0.97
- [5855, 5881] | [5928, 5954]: 0.99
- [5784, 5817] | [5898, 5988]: 0.98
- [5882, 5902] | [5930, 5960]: 1.30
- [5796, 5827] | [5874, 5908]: 0.86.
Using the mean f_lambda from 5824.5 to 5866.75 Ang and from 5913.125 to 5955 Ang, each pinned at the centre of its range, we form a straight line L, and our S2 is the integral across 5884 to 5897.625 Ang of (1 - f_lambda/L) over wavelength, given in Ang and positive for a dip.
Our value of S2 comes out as 3.7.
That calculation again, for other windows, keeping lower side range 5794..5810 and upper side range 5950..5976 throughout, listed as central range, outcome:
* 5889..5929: 5.6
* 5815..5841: 1.4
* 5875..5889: 1.8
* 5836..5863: 2.1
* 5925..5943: 1.5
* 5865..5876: -0.1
